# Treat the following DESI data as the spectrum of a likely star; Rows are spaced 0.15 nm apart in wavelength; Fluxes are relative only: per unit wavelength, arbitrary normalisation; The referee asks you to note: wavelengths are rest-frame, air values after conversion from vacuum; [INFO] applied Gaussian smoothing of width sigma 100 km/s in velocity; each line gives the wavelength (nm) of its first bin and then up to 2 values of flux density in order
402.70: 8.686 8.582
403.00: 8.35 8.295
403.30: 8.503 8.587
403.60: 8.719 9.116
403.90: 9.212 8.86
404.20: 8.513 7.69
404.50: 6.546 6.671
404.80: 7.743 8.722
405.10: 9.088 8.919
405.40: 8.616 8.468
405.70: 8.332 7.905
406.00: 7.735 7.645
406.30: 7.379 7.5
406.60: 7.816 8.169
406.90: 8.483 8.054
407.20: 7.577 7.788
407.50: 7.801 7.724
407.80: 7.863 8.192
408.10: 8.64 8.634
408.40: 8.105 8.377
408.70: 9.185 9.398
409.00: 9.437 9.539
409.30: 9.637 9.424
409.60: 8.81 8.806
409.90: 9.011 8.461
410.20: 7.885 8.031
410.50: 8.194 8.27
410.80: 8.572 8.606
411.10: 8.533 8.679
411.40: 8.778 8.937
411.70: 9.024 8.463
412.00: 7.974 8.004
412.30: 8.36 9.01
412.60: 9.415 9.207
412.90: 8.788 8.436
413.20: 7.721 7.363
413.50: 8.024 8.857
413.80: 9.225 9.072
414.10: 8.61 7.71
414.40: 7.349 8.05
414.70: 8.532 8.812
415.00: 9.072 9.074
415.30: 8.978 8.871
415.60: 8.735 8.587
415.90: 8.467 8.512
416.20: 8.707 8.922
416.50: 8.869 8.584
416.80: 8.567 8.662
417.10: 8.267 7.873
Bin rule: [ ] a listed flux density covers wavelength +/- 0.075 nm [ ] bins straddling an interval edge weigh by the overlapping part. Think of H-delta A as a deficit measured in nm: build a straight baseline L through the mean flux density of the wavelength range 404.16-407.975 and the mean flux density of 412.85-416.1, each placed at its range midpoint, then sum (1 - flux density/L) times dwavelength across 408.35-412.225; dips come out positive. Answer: -0.23 nm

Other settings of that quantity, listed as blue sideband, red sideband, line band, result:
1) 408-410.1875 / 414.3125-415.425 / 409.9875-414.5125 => 0.142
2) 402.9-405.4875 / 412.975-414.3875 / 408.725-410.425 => -0.129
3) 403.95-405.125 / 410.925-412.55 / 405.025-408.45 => 0.018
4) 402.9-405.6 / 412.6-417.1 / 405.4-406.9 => 0.081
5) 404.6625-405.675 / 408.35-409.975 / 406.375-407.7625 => 0.139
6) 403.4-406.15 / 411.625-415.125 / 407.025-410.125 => -0.084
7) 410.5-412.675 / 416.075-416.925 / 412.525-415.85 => 0.036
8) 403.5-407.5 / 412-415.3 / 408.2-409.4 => -0.113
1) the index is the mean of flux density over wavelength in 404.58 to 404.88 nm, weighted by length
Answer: 7.24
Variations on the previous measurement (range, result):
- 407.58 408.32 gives 8.21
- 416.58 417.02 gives 8.6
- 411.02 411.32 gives 8.6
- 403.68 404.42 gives 8.68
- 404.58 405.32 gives 8.23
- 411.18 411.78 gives 8.85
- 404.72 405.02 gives 8.2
